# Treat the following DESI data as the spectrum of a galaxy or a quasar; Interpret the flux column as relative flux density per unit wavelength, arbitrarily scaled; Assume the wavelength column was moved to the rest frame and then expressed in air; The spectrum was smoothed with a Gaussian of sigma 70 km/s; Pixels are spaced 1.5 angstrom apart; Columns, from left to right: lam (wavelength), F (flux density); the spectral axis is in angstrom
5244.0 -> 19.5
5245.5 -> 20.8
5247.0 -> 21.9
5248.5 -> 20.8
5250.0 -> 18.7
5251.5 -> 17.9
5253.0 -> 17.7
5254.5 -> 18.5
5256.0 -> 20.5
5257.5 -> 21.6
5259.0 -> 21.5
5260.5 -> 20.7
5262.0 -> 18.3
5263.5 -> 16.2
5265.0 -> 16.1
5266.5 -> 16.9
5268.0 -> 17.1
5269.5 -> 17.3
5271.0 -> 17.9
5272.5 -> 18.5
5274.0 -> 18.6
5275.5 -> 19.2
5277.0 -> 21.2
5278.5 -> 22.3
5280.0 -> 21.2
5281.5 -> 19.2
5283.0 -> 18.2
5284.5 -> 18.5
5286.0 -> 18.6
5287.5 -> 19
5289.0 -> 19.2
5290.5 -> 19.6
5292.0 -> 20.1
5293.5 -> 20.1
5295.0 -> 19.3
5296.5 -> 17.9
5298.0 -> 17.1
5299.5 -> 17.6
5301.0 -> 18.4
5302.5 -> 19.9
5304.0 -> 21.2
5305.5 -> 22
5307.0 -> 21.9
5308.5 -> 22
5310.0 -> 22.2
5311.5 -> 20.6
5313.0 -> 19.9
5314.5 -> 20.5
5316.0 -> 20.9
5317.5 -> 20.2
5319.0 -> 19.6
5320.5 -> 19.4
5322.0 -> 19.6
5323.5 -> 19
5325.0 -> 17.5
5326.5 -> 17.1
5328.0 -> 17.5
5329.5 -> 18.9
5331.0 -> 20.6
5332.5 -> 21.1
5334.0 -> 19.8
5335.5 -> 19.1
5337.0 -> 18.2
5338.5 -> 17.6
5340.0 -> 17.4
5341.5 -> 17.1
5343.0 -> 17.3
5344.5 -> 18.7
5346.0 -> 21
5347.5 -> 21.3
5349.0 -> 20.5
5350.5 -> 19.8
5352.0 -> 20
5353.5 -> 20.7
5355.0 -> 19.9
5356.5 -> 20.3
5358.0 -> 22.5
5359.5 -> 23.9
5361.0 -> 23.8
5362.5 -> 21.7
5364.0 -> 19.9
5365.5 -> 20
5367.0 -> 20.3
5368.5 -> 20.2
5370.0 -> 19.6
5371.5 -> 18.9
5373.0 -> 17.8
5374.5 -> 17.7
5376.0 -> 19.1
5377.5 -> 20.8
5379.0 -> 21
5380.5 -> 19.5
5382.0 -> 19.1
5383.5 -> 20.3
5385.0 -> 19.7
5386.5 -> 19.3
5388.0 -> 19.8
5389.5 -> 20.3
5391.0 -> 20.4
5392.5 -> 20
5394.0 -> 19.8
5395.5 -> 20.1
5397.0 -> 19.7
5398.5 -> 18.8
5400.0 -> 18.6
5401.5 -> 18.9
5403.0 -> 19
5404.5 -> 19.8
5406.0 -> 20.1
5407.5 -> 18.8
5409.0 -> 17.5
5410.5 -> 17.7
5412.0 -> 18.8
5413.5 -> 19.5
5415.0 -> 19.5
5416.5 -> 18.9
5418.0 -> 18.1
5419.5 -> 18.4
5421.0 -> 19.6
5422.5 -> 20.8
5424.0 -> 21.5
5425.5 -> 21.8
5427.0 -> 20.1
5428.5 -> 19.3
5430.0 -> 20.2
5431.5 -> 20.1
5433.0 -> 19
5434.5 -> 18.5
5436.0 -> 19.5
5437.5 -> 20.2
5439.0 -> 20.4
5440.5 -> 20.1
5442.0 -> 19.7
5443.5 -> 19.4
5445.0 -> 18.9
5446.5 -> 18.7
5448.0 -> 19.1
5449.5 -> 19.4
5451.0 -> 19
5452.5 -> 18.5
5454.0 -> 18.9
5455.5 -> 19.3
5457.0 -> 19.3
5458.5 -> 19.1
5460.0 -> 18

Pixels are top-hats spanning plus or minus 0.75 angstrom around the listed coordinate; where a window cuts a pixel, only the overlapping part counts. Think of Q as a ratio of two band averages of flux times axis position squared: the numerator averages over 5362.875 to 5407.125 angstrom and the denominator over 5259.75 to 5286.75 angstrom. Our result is 1.10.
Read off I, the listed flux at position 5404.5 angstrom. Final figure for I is 19.8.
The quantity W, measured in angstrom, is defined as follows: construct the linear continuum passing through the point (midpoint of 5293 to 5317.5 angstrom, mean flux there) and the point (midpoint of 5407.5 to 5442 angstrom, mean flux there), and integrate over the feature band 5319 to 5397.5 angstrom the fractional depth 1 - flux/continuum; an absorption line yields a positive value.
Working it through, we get 0.52 angstrom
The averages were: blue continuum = 20.1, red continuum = 19.5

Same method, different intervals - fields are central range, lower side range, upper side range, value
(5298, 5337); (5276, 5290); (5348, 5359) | 0.7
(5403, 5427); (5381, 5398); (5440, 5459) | 0.2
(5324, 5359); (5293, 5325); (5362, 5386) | 0.8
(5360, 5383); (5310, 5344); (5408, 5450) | -0.9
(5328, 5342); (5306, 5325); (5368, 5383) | 0.9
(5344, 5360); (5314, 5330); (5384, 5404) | -1.2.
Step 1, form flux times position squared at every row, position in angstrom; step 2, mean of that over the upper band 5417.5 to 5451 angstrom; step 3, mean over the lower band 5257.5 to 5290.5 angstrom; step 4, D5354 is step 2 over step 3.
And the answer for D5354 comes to 1.1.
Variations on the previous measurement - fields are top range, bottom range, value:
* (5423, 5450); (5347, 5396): 1.00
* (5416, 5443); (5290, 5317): 1.03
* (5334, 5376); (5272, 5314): 1.03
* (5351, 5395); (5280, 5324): 1.05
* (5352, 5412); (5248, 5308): 1.08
